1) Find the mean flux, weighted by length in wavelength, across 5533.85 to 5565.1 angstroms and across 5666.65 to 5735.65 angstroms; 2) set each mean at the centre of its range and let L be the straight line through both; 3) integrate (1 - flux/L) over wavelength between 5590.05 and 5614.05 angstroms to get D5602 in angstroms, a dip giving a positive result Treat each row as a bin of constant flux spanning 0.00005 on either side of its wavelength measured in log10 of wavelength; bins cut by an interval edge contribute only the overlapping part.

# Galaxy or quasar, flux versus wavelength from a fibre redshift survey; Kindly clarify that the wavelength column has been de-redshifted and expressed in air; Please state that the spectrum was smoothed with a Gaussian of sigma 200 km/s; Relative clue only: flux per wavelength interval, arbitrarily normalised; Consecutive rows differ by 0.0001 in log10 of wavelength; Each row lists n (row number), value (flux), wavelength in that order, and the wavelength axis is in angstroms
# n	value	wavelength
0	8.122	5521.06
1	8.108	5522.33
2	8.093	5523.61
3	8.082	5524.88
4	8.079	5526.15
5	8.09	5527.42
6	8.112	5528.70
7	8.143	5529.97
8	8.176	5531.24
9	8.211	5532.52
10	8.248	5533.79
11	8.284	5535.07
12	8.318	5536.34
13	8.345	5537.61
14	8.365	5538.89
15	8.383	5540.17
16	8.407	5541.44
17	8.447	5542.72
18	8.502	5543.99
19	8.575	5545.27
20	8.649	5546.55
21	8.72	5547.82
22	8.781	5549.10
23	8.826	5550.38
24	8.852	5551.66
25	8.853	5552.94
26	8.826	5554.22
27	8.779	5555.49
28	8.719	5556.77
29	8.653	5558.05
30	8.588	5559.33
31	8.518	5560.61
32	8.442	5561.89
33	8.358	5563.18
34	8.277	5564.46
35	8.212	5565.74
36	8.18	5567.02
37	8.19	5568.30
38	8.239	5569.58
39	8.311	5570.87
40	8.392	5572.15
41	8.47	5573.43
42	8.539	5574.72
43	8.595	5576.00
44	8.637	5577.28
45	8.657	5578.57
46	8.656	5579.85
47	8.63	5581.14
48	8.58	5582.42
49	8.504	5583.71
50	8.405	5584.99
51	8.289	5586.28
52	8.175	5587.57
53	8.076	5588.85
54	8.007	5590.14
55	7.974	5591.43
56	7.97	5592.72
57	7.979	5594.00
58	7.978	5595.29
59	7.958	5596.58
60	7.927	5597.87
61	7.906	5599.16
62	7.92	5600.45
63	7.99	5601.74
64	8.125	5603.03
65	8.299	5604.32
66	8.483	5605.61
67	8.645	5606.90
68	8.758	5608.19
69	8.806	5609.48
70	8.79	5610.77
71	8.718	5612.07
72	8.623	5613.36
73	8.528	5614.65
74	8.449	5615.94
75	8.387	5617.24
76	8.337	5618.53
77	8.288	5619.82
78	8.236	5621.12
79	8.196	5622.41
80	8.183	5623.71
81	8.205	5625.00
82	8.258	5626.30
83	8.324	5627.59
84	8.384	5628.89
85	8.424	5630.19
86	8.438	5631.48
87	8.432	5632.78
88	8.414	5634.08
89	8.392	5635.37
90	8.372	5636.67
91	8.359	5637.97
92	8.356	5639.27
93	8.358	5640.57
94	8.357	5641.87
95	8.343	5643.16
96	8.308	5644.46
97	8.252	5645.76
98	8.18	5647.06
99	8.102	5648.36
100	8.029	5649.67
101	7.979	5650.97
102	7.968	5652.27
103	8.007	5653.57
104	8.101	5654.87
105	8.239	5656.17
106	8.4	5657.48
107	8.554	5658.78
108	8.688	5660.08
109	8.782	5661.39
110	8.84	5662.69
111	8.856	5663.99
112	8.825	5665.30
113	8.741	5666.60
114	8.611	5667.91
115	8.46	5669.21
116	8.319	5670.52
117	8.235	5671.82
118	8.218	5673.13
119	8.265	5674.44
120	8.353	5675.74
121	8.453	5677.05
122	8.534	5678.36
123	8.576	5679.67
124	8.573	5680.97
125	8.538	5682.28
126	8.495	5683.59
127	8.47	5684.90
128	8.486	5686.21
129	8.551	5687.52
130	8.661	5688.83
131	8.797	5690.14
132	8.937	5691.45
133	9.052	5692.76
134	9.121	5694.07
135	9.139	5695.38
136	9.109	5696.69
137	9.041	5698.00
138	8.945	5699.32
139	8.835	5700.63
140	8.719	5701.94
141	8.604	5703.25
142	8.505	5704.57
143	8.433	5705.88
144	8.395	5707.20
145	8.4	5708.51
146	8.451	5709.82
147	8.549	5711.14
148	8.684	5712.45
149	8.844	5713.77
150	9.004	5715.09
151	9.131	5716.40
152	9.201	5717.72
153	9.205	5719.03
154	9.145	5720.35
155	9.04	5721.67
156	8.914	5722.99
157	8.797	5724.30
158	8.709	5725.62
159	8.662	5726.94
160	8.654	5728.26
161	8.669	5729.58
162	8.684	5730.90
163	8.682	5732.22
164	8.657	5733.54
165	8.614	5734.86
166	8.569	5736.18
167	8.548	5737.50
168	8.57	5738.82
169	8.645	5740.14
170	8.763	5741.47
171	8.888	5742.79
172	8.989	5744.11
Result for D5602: 1.0 angstroms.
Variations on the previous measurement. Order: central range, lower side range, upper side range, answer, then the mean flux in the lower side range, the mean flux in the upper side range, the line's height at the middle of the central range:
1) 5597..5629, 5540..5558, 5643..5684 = 0.7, 8.68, 8.4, 8.52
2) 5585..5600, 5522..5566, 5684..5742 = 0.9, 8.43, 8.76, 8.53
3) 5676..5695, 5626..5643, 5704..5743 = -0.2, 8.38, 8.73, 8.58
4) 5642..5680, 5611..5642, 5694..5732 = 0.7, 8.38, 8.81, 8.55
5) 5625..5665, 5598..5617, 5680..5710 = 0.9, 8.42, 8.71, 8.54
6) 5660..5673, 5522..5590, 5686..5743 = 0.1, 8.42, 8.77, 8.67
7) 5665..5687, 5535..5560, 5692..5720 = 0.8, 8.6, 8.83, 8.79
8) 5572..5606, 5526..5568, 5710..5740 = 1.1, 8.45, 8.79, 8.53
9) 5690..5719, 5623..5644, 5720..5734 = -0.5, 8.35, 8.77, 8.67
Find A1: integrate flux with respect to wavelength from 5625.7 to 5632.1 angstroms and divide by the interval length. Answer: 8.37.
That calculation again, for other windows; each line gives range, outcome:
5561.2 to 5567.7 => 8.29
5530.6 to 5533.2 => 8.2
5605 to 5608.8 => 8.63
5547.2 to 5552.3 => 8.78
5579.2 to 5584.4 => 8.6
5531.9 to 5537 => 8.28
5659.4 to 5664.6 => 8.8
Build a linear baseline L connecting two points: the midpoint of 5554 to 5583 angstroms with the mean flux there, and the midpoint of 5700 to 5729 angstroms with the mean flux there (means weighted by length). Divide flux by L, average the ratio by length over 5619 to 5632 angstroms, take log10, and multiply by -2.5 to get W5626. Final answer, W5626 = 0.04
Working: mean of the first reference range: 8.49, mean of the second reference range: 8.77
